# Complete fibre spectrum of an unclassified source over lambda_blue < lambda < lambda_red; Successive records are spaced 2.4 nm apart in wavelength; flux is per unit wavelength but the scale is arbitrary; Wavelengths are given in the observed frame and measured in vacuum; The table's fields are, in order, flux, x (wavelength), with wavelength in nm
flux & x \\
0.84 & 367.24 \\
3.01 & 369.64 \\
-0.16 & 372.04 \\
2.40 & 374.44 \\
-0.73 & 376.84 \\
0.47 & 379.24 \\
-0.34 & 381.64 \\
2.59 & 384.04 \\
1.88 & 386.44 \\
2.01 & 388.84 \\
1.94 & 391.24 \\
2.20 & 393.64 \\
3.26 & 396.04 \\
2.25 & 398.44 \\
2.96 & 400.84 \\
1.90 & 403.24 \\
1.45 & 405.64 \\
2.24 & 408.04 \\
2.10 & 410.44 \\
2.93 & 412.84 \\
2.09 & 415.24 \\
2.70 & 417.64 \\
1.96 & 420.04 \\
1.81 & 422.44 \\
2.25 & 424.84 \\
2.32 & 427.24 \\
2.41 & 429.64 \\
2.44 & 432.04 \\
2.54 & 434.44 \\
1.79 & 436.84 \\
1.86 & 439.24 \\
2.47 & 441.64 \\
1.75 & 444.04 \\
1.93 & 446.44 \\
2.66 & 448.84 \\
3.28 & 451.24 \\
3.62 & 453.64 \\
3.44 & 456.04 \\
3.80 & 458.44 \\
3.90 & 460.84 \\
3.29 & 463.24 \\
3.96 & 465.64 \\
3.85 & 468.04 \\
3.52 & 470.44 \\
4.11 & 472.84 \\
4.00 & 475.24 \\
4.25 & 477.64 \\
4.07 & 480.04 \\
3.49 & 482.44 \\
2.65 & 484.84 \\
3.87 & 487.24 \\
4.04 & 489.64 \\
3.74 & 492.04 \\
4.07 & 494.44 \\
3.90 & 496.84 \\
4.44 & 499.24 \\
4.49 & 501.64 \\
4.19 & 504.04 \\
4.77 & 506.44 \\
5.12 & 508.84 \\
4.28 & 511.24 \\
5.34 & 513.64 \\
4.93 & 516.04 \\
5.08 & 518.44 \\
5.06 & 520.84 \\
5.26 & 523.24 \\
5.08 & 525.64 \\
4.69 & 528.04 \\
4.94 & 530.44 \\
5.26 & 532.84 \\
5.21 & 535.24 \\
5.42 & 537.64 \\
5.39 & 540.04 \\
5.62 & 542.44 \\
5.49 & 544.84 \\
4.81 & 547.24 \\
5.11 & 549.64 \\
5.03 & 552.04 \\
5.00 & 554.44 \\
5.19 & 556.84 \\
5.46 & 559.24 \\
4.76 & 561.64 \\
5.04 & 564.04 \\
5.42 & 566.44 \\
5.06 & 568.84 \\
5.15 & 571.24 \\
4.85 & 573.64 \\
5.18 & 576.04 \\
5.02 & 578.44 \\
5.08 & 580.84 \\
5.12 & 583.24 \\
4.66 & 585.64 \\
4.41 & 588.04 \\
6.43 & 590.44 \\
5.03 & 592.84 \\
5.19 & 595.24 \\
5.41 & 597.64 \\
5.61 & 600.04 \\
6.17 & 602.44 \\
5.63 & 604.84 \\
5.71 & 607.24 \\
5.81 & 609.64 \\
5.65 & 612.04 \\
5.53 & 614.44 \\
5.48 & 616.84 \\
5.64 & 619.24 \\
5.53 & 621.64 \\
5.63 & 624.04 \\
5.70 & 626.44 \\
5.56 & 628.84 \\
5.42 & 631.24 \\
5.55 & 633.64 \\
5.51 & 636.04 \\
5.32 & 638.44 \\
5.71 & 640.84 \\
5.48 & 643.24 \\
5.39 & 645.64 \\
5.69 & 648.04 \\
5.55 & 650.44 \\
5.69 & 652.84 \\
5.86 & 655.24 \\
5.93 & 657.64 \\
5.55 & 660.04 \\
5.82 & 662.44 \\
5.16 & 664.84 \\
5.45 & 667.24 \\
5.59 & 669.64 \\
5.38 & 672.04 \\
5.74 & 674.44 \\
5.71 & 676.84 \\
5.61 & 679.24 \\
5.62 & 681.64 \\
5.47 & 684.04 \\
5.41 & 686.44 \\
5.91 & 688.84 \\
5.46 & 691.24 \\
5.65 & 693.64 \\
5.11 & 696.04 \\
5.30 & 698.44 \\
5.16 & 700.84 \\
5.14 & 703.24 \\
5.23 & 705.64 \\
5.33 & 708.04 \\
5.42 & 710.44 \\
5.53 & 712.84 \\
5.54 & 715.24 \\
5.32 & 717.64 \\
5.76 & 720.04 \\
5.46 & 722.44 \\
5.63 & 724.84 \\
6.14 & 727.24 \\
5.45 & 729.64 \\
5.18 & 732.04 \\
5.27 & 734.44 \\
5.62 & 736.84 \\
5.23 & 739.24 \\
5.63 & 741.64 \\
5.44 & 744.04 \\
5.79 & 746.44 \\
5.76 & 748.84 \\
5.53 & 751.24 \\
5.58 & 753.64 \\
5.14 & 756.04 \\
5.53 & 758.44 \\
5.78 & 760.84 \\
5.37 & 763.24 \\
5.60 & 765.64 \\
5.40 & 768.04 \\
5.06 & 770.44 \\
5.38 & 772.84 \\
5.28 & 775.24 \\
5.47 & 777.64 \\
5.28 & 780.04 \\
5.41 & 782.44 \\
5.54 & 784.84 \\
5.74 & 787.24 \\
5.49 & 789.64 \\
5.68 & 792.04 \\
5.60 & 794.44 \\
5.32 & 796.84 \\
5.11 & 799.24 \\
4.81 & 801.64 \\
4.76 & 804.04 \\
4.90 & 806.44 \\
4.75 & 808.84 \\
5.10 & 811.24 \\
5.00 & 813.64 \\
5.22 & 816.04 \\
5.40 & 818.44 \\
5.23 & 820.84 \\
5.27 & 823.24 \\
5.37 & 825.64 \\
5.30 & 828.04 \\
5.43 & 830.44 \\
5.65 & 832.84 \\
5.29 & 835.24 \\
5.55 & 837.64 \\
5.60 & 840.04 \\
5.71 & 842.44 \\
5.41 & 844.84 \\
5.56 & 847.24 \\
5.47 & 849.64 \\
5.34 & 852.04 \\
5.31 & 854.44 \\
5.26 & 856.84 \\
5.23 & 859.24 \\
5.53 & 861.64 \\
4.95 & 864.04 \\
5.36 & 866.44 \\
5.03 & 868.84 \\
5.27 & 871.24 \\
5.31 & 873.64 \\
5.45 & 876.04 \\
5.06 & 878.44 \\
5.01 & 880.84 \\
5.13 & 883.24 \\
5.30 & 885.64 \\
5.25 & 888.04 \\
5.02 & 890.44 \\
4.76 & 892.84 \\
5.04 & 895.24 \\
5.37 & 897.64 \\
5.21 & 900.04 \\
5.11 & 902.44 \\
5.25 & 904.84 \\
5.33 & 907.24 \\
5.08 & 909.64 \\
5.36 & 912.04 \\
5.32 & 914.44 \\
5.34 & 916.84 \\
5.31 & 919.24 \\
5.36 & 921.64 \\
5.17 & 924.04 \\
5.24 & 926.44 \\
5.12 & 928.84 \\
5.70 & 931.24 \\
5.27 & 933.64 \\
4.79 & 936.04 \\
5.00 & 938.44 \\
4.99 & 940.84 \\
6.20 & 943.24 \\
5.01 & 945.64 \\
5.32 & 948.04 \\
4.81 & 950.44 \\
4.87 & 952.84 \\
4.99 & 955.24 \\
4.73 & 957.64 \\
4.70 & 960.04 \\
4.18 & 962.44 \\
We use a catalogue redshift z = 0.13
